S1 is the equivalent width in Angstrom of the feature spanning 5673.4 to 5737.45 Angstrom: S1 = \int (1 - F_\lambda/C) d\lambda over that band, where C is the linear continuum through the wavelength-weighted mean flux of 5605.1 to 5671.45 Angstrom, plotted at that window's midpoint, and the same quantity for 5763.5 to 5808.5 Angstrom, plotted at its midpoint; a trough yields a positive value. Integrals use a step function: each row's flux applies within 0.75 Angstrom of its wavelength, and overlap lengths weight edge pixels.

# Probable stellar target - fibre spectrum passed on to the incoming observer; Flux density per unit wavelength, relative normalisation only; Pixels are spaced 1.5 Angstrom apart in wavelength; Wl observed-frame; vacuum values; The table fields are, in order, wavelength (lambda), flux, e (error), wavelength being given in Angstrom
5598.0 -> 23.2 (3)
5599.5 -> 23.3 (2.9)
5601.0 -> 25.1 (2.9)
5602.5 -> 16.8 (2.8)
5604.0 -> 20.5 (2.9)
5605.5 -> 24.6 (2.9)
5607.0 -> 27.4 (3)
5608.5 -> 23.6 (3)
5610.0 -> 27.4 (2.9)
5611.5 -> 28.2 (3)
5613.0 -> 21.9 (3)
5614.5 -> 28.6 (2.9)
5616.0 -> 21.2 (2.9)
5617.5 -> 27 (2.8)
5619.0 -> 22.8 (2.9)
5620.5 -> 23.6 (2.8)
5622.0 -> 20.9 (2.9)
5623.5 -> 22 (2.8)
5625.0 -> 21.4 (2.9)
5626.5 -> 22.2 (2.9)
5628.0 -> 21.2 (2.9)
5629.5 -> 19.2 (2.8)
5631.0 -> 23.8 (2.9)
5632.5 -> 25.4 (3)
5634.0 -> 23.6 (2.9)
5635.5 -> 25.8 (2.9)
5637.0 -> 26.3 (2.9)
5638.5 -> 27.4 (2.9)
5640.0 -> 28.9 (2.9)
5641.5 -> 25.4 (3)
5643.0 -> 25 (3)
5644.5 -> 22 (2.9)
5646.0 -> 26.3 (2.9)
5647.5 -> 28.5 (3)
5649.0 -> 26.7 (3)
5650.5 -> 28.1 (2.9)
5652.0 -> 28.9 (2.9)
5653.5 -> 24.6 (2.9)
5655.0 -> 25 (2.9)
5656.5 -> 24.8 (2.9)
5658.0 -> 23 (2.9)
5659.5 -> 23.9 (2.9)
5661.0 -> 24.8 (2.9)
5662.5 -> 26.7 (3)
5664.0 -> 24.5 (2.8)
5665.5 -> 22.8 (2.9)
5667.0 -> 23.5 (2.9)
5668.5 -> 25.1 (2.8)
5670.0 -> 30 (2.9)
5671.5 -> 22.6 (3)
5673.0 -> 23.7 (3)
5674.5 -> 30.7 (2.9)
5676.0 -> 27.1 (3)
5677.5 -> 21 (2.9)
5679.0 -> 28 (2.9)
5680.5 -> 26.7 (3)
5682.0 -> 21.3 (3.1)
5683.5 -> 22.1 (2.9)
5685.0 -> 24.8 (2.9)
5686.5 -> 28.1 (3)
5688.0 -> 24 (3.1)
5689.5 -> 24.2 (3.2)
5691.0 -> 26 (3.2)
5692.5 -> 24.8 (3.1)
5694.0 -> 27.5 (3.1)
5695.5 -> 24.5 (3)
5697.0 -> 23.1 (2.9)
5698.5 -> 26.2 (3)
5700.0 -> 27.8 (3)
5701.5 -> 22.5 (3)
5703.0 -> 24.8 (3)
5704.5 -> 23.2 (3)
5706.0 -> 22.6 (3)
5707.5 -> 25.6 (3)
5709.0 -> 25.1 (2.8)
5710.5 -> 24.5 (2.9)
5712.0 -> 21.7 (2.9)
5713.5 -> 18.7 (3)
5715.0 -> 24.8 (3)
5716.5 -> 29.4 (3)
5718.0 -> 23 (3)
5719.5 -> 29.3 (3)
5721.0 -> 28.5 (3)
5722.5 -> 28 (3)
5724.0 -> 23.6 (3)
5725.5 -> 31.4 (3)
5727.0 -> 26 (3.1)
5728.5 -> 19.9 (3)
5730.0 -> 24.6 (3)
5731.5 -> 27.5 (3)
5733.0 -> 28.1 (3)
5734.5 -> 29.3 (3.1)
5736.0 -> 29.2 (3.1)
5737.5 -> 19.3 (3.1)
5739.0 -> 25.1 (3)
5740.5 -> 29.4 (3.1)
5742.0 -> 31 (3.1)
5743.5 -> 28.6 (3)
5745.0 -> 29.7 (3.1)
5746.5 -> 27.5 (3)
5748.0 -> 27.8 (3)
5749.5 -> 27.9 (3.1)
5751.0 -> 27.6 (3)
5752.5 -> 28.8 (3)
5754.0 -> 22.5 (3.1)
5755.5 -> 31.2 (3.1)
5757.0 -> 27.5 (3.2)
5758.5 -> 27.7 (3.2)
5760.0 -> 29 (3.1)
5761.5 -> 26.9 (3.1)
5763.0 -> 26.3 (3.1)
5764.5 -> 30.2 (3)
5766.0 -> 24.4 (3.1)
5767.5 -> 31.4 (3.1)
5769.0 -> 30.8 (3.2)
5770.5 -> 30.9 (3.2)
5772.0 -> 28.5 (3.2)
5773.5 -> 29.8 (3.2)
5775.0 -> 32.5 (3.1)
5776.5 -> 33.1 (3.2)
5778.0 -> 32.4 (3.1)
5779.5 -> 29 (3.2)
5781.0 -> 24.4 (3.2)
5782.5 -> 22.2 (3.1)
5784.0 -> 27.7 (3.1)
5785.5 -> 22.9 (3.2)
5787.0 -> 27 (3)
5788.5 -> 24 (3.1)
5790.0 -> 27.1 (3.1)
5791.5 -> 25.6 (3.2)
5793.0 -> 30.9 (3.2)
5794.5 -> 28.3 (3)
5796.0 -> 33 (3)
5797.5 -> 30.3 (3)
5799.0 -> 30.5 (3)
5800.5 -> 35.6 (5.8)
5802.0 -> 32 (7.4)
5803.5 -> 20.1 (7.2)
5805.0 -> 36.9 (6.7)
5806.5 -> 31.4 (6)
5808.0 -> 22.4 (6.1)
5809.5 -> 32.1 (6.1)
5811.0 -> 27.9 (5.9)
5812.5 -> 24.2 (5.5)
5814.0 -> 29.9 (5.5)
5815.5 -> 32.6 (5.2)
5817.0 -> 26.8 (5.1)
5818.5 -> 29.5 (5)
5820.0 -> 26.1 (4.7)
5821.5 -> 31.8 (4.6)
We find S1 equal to 3.1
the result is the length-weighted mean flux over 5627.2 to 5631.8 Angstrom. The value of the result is 21.5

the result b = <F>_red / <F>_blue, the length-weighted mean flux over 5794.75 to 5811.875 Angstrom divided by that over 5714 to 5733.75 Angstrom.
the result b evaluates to 1.14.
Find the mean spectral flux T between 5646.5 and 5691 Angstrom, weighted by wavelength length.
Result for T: 25.4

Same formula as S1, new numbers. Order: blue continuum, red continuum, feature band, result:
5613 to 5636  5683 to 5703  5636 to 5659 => -2.2 Angstrom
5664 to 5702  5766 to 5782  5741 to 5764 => 0.6 Angstrom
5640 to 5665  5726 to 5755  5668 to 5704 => 1.1 Angstrom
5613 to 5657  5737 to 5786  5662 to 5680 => 0.1 Angstrom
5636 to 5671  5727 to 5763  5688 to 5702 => 0.6 Angstrom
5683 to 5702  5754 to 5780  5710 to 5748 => 1.2 Angstrom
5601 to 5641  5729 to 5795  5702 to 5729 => 1.5 Angstrom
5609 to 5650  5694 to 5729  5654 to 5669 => 0.2 Angstrom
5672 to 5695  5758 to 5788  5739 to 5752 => -0.5 Angstrom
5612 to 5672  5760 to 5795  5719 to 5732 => 0.2 Angstrom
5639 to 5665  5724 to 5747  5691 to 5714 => 1.9 Angstrom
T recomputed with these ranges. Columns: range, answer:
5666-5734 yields 25.2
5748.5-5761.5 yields 27.7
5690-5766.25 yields 26.3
